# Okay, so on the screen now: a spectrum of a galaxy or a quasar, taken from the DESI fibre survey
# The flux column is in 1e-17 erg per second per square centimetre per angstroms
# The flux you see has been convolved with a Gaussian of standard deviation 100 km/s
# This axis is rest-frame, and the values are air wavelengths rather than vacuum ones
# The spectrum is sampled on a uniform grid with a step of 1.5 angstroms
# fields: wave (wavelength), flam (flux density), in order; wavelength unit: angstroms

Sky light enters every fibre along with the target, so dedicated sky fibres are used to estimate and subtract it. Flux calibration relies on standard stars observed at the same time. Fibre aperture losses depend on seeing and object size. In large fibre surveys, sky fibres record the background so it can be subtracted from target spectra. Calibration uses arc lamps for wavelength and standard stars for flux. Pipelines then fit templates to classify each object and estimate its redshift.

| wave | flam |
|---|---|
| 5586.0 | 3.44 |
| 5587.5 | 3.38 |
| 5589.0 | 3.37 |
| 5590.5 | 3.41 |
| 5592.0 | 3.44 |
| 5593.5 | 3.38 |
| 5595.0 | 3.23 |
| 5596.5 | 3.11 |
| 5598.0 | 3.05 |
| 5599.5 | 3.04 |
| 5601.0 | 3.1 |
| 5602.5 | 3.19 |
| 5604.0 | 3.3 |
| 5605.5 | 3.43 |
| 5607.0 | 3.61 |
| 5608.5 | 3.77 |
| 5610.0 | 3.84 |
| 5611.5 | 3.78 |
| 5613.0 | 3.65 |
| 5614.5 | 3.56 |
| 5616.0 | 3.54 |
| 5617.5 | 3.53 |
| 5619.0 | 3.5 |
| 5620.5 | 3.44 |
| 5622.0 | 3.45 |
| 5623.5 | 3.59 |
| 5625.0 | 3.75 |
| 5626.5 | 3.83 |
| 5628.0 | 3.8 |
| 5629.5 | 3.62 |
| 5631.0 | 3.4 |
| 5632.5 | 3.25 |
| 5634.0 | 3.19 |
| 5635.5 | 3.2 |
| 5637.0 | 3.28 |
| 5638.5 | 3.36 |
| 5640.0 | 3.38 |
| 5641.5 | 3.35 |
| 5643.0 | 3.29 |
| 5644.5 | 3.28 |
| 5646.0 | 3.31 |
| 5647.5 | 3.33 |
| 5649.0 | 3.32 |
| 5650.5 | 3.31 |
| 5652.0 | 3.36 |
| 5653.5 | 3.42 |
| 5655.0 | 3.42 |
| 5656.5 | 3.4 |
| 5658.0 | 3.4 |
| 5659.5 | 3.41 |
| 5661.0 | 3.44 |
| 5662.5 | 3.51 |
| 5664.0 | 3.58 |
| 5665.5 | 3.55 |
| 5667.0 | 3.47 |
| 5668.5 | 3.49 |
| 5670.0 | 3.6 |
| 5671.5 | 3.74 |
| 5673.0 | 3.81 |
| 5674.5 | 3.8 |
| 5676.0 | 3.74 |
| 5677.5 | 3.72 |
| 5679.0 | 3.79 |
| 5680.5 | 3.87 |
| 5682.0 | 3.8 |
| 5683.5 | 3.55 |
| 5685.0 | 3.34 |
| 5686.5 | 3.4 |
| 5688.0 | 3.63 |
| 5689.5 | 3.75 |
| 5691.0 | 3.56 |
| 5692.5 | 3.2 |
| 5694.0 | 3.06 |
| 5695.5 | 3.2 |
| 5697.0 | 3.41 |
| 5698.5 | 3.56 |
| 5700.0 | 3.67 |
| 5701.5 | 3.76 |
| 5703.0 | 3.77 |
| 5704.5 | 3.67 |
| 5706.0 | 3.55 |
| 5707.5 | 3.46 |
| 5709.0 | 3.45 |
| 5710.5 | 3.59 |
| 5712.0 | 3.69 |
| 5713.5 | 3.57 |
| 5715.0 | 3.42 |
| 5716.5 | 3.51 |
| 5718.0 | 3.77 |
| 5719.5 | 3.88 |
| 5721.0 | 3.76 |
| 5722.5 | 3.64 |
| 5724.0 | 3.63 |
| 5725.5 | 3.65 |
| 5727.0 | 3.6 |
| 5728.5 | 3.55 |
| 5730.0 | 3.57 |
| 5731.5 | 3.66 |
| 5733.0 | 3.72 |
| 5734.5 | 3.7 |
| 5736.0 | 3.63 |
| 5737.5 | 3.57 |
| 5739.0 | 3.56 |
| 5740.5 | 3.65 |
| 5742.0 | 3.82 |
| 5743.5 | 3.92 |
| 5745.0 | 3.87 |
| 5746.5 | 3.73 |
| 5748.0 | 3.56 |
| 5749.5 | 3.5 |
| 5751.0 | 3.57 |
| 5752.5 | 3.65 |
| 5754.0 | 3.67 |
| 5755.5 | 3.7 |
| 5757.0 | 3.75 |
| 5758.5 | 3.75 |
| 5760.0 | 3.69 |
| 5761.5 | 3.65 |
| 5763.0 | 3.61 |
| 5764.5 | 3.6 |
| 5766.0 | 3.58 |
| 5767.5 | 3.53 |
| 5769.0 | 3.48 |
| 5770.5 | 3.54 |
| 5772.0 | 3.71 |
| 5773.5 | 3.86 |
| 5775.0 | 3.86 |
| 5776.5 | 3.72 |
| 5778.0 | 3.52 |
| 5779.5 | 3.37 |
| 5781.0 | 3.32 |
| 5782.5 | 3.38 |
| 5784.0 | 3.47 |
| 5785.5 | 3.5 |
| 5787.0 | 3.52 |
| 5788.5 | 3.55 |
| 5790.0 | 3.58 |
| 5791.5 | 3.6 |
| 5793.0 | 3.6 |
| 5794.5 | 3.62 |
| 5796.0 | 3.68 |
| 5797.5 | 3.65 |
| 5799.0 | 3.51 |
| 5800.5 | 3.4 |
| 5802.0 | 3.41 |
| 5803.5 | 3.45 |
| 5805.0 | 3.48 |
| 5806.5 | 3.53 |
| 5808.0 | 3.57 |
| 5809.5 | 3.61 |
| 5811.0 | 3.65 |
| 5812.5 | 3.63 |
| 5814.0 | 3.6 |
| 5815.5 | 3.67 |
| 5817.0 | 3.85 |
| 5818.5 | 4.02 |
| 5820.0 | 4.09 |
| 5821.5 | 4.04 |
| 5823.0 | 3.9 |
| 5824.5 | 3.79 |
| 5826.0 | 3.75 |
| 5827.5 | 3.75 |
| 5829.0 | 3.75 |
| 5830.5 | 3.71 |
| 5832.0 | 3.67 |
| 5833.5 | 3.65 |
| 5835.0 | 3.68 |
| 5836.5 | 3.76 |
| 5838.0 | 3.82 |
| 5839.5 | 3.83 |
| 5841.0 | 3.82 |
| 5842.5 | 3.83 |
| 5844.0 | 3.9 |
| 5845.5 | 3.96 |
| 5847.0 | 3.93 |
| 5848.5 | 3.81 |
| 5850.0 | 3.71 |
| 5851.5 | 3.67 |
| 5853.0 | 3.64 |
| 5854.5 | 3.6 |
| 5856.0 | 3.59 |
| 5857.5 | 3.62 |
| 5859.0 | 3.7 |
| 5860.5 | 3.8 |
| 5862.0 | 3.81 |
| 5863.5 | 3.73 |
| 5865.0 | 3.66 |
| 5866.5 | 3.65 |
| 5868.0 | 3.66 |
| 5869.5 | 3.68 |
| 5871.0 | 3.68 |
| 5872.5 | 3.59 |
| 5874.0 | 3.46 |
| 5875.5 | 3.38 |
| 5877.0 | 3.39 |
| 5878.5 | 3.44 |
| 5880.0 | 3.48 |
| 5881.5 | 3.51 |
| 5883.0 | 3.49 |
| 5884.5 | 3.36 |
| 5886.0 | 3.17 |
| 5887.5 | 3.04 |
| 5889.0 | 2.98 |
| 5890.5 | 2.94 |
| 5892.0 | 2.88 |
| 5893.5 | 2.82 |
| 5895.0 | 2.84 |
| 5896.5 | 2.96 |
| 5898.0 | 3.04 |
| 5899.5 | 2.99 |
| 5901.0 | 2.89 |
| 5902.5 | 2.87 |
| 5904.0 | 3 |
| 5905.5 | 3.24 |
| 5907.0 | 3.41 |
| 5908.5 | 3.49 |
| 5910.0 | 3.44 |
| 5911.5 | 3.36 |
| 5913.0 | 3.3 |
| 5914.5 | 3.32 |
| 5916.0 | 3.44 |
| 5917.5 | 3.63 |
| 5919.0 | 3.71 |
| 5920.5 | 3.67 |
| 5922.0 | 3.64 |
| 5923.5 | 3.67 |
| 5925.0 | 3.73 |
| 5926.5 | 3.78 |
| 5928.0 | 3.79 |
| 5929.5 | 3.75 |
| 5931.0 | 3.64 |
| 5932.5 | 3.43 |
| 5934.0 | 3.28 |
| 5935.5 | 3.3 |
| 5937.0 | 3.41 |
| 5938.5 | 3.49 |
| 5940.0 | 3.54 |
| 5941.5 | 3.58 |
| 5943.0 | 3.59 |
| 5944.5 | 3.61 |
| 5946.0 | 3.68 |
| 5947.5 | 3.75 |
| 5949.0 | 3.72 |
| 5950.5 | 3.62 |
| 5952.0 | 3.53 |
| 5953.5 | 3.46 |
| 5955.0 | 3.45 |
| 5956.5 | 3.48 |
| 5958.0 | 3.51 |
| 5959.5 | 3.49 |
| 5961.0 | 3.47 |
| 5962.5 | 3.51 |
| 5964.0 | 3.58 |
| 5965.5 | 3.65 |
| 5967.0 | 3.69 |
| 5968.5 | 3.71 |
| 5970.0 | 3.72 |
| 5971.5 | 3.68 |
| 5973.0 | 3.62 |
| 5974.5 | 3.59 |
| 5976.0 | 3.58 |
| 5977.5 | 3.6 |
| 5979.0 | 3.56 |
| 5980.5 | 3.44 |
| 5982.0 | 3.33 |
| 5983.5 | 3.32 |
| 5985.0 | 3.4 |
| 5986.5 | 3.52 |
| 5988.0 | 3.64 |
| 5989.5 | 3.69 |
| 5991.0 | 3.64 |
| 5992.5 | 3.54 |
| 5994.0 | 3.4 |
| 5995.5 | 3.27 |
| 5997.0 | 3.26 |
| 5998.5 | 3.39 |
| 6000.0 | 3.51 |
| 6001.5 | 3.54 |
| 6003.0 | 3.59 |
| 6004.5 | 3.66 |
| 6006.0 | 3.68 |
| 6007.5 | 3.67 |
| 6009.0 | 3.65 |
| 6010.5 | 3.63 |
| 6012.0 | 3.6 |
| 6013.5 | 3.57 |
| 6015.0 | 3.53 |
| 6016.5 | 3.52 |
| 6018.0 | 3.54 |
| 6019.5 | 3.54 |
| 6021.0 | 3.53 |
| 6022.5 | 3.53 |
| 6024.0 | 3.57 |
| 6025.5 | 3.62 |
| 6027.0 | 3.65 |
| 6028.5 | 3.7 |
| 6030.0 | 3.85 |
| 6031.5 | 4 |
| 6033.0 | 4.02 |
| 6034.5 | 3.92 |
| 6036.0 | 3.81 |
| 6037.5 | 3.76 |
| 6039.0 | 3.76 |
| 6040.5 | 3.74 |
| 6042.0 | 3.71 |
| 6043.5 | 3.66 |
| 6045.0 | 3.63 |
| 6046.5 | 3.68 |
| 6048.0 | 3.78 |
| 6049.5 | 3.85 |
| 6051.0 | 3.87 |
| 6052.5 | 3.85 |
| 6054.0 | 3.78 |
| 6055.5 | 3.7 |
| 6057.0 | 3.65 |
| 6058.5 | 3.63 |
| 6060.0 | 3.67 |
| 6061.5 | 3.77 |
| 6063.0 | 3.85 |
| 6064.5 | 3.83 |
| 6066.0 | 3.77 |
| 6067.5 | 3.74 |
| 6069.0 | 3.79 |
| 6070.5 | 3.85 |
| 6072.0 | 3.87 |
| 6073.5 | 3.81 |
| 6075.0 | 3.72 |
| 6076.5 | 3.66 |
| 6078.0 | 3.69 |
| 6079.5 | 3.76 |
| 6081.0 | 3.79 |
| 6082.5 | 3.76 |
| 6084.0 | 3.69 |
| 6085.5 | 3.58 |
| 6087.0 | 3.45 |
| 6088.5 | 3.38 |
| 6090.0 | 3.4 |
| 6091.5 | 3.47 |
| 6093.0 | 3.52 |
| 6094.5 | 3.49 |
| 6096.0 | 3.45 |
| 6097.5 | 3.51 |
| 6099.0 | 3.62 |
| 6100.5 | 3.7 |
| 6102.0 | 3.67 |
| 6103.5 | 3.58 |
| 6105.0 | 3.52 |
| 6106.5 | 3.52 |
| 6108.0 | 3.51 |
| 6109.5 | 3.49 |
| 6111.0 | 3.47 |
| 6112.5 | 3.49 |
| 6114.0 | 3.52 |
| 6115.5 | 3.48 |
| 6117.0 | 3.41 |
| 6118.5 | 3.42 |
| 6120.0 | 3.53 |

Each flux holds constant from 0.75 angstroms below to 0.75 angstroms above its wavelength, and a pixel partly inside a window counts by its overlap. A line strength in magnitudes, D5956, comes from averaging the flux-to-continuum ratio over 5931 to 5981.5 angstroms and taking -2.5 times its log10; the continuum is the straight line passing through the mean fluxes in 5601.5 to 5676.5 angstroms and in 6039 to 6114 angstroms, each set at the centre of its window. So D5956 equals 0.02 mag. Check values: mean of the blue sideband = 3.49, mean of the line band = 3.56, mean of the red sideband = 3.66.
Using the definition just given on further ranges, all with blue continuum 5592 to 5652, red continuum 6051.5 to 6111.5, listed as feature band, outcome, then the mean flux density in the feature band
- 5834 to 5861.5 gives -0.067 mag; 3.76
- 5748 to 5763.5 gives -0.050 mag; 3.65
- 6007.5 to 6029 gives 0.010 mag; 3.59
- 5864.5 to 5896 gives 0.068 mag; 3.33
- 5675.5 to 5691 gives -0.062 mag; 3.65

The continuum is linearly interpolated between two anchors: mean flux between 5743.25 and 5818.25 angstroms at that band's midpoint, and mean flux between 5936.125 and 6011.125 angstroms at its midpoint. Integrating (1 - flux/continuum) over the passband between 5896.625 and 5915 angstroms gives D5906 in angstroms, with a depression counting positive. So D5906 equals 2.0 angstroms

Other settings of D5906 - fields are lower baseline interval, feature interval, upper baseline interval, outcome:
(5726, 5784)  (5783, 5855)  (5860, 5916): -4.4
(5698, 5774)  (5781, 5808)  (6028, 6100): 1.0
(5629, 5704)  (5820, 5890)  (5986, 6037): -1.9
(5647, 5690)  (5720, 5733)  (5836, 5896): -0.4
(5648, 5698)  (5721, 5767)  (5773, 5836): -1.0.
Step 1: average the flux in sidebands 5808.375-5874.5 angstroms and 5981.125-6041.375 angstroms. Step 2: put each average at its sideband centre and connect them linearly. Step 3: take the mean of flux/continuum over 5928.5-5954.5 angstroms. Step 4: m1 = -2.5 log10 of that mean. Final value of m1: 0.032 mag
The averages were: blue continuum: 3.74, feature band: 3.55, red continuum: 3.6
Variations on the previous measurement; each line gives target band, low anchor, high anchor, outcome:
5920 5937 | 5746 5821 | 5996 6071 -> 0.017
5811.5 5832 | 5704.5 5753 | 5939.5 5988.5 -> -0.057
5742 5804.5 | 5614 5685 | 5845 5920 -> -0.045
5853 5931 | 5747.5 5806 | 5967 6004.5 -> 0.042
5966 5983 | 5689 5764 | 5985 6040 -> 0.008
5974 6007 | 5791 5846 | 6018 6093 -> 0.061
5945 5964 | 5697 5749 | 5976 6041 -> 0.015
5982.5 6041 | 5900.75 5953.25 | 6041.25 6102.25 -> 0.000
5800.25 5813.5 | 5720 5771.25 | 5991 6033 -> 0.031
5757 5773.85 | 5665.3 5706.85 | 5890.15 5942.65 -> -0.039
